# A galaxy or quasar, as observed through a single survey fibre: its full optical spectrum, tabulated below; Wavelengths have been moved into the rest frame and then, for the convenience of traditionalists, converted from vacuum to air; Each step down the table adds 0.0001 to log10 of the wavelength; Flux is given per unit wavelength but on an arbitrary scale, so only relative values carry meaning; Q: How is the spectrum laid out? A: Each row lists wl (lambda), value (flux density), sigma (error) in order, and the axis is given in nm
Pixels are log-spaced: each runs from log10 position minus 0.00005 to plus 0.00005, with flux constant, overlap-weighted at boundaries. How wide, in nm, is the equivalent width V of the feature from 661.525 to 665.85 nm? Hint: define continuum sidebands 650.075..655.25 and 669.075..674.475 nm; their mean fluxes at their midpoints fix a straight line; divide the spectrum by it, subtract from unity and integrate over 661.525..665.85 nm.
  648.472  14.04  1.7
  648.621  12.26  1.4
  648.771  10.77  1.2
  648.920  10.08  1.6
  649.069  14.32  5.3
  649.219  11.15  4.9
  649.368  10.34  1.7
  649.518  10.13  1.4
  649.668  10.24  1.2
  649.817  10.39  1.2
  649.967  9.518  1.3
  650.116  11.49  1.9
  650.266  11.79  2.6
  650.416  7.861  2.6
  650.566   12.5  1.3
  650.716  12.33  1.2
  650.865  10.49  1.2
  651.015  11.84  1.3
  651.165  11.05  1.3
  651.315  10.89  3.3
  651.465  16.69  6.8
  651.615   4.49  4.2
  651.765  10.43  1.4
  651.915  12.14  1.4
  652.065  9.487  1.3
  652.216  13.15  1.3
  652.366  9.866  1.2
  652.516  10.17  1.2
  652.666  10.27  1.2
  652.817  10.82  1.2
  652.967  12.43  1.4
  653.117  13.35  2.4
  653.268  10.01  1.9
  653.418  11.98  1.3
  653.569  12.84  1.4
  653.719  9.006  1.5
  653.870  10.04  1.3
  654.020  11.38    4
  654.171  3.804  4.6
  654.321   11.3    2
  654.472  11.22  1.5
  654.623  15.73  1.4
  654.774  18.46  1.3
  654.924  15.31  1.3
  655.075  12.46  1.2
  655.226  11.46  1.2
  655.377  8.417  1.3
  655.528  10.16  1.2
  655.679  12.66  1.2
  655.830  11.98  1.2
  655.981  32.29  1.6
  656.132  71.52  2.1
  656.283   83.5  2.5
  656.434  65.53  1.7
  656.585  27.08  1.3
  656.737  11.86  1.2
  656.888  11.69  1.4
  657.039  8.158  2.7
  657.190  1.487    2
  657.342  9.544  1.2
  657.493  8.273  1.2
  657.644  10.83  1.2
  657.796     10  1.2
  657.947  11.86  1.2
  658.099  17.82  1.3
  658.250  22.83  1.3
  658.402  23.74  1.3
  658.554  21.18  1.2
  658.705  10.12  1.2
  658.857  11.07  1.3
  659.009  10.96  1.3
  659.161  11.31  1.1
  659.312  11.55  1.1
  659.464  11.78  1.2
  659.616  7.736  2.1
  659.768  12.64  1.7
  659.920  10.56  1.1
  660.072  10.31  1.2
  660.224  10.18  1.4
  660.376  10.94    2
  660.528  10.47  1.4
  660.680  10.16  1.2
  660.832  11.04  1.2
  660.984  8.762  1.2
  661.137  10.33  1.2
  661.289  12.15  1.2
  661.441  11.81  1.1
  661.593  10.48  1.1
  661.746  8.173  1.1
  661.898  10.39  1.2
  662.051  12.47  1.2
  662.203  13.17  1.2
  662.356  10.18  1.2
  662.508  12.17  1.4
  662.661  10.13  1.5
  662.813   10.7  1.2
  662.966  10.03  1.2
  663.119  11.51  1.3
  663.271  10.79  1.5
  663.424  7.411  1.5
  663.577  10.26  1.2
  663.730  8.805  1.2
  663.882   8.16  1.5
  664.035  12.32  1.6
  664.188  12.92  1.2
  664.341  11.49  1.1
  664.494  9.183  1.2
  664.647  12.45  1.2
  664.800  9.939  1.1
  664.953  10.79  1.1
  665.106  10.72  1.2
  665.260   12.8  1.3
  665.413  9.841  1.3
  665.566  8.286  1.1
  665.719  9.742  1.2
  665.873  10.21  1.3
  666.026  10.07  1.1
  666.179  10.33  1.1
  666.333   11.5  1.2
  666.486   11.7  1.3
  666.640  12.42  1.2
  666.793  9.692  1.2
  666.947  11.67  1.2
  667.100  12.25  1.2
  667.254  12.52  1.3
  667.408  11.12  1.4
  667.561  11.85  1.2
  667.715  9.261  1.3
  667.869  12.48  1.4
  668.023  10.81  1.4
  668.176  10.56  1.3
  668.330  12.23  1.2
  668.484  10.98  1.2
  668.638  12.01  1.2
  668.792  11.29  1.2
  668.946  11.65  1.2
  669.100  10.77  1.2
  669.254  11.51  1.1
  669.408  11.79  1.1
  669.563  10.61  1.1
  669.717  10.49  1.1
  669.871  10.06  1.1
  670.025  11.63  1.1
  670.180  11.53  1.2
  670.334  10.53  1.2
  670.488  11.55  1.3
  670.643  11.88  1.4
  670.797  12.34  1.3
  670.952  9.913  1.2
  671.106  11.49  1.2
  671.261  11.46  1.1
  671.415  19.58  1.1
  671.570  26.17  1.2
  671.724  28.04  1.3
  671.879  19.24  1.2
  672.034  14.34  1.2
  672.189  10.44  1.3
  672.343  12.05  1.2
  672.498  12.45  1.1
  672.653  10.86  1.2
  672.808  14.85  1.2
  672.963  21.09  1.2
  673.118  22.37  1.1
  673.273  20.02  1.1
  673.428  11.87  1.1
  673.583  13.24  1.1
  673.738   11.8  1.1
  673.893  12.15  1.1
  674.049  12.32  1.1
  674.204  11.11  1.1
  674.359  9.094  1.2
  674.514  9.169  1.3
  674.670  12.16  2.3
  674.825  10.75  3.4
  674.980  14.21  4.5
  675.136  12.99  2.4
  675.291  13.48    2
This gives 0.74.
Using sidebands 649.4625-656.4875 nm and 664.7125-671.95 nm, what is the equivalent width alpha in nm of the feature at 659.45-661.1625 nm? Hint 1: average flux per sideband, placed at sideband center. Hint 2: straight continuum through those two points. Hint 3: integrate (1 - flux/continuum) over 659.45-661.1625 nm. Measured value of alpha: 0.44 nm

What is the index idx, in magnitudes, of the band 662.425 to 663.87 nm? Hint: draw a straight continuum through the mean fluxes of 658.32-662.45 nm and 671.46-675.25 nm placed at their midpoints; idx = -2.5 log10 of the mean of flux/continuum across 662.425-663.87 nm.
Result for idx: 0.21 mag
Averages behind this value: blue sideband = 11.6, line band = 10.1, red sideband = 14.7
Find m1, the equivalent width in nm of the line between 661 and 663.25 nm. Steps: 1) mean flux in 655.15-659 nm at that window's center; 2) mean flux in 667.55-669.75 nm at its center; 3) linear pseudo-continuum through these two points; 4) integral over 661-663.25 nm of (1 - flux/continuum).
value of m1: 0.77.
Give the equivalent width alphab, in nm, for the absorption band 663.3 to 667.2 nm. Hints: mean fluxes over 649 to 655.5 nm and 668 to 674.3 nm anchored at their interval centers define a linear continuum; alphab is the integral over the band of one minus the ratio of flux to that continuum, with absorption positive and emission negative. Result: 0.66 nm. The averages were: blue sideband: 11.2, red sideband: 13.5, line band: 10.6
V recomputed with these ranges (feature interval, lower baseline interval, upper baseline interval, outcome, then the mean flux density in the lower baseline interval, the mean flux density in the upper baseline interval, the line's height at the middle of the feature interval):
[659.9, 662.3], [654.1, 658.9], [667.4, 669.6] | 0.809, 19.2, 11.3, 16.2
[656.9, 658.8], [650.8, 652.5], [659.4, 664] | -0.409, 10.9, 10.5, 10.6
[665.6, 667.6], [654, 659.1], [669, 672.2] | 0.530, 18.8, 13.6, 15.1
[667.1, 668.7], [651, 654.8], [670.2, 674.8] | 0.244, 11.2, 14.2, 13.5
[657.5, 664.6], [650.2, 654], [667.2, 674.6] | 0.249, 11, 13.1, 12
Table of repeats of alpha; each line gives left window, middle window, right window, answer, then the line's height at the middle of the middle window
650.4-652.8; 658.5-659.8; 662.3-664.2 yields -0.16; 10.5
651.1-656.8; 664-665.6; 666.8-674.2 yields 0.39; 14.6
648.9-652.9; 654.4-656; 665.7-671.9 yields -0.38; 11.2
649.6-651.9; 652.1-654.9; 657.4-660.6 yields -0.01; 11.4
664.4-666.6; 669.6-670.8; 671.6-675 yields 0.16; 12.9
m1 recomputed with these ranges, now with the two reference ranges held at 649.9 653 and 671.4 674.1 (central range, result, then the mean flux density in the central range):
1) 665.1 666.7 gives 0.424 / 10.7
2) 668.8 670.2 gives 0.391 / 11.1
